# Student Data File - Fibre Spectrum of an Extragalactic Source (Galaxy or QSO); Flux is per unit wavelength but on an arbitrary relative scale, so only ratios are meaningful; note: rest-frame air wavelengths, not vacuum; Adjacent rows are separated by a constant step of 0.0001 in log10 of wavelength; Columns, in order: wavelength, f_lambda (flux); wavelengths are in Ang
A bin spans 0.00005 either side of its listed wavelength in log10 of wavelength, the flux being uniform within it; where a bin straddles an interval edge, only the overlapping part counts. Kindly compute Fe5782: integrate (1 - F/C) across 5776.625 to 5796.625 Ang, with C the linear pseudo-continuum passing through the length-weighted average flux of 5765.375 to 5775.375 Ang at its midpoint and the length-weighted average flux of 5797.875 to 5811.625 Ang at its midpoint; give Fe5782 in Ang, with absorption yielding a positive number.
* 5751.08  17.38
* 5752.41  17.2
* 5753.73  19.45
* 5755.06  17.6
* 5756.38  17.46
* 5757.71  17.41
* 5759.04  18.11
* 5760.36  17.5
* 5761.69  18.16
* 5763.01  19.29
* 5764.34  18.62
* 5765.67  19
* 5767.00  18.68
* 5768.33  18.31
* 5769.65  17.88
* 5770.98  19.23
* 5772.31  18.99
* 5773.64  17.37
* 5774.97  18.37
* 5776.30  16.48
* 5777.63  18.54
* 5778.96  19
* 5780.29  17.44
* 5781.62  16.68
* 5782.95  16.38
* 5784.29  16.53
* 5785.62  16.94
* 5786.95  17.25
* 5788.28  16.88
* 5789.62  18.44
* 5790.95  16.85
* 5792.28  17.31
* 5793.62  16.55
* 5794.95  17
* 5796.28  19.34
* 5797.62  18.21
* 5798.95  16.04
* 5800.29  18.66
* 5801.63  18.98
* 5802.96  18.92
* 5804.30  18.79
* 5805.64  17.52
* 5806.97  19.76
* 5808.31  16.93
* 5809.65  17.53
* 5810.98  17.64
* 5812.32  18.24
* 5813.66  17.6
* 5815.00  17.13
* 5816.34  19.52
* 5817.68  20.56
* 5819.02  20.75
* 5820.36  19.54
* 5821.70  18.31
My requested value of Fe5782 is 1.0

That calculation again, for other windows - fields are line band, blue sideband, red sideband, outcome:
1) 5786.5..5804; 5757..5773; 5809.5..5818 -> 0.6 Ang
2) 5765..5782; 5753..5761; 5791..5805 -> -0.2 Ang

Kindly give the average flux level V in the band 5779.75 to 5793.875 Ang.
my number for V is 17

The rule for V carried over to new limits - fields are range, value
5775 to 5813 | 17.7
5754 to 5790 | 17.9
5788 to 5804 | 17.8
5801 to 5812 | 18.3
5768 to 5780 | 18.2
